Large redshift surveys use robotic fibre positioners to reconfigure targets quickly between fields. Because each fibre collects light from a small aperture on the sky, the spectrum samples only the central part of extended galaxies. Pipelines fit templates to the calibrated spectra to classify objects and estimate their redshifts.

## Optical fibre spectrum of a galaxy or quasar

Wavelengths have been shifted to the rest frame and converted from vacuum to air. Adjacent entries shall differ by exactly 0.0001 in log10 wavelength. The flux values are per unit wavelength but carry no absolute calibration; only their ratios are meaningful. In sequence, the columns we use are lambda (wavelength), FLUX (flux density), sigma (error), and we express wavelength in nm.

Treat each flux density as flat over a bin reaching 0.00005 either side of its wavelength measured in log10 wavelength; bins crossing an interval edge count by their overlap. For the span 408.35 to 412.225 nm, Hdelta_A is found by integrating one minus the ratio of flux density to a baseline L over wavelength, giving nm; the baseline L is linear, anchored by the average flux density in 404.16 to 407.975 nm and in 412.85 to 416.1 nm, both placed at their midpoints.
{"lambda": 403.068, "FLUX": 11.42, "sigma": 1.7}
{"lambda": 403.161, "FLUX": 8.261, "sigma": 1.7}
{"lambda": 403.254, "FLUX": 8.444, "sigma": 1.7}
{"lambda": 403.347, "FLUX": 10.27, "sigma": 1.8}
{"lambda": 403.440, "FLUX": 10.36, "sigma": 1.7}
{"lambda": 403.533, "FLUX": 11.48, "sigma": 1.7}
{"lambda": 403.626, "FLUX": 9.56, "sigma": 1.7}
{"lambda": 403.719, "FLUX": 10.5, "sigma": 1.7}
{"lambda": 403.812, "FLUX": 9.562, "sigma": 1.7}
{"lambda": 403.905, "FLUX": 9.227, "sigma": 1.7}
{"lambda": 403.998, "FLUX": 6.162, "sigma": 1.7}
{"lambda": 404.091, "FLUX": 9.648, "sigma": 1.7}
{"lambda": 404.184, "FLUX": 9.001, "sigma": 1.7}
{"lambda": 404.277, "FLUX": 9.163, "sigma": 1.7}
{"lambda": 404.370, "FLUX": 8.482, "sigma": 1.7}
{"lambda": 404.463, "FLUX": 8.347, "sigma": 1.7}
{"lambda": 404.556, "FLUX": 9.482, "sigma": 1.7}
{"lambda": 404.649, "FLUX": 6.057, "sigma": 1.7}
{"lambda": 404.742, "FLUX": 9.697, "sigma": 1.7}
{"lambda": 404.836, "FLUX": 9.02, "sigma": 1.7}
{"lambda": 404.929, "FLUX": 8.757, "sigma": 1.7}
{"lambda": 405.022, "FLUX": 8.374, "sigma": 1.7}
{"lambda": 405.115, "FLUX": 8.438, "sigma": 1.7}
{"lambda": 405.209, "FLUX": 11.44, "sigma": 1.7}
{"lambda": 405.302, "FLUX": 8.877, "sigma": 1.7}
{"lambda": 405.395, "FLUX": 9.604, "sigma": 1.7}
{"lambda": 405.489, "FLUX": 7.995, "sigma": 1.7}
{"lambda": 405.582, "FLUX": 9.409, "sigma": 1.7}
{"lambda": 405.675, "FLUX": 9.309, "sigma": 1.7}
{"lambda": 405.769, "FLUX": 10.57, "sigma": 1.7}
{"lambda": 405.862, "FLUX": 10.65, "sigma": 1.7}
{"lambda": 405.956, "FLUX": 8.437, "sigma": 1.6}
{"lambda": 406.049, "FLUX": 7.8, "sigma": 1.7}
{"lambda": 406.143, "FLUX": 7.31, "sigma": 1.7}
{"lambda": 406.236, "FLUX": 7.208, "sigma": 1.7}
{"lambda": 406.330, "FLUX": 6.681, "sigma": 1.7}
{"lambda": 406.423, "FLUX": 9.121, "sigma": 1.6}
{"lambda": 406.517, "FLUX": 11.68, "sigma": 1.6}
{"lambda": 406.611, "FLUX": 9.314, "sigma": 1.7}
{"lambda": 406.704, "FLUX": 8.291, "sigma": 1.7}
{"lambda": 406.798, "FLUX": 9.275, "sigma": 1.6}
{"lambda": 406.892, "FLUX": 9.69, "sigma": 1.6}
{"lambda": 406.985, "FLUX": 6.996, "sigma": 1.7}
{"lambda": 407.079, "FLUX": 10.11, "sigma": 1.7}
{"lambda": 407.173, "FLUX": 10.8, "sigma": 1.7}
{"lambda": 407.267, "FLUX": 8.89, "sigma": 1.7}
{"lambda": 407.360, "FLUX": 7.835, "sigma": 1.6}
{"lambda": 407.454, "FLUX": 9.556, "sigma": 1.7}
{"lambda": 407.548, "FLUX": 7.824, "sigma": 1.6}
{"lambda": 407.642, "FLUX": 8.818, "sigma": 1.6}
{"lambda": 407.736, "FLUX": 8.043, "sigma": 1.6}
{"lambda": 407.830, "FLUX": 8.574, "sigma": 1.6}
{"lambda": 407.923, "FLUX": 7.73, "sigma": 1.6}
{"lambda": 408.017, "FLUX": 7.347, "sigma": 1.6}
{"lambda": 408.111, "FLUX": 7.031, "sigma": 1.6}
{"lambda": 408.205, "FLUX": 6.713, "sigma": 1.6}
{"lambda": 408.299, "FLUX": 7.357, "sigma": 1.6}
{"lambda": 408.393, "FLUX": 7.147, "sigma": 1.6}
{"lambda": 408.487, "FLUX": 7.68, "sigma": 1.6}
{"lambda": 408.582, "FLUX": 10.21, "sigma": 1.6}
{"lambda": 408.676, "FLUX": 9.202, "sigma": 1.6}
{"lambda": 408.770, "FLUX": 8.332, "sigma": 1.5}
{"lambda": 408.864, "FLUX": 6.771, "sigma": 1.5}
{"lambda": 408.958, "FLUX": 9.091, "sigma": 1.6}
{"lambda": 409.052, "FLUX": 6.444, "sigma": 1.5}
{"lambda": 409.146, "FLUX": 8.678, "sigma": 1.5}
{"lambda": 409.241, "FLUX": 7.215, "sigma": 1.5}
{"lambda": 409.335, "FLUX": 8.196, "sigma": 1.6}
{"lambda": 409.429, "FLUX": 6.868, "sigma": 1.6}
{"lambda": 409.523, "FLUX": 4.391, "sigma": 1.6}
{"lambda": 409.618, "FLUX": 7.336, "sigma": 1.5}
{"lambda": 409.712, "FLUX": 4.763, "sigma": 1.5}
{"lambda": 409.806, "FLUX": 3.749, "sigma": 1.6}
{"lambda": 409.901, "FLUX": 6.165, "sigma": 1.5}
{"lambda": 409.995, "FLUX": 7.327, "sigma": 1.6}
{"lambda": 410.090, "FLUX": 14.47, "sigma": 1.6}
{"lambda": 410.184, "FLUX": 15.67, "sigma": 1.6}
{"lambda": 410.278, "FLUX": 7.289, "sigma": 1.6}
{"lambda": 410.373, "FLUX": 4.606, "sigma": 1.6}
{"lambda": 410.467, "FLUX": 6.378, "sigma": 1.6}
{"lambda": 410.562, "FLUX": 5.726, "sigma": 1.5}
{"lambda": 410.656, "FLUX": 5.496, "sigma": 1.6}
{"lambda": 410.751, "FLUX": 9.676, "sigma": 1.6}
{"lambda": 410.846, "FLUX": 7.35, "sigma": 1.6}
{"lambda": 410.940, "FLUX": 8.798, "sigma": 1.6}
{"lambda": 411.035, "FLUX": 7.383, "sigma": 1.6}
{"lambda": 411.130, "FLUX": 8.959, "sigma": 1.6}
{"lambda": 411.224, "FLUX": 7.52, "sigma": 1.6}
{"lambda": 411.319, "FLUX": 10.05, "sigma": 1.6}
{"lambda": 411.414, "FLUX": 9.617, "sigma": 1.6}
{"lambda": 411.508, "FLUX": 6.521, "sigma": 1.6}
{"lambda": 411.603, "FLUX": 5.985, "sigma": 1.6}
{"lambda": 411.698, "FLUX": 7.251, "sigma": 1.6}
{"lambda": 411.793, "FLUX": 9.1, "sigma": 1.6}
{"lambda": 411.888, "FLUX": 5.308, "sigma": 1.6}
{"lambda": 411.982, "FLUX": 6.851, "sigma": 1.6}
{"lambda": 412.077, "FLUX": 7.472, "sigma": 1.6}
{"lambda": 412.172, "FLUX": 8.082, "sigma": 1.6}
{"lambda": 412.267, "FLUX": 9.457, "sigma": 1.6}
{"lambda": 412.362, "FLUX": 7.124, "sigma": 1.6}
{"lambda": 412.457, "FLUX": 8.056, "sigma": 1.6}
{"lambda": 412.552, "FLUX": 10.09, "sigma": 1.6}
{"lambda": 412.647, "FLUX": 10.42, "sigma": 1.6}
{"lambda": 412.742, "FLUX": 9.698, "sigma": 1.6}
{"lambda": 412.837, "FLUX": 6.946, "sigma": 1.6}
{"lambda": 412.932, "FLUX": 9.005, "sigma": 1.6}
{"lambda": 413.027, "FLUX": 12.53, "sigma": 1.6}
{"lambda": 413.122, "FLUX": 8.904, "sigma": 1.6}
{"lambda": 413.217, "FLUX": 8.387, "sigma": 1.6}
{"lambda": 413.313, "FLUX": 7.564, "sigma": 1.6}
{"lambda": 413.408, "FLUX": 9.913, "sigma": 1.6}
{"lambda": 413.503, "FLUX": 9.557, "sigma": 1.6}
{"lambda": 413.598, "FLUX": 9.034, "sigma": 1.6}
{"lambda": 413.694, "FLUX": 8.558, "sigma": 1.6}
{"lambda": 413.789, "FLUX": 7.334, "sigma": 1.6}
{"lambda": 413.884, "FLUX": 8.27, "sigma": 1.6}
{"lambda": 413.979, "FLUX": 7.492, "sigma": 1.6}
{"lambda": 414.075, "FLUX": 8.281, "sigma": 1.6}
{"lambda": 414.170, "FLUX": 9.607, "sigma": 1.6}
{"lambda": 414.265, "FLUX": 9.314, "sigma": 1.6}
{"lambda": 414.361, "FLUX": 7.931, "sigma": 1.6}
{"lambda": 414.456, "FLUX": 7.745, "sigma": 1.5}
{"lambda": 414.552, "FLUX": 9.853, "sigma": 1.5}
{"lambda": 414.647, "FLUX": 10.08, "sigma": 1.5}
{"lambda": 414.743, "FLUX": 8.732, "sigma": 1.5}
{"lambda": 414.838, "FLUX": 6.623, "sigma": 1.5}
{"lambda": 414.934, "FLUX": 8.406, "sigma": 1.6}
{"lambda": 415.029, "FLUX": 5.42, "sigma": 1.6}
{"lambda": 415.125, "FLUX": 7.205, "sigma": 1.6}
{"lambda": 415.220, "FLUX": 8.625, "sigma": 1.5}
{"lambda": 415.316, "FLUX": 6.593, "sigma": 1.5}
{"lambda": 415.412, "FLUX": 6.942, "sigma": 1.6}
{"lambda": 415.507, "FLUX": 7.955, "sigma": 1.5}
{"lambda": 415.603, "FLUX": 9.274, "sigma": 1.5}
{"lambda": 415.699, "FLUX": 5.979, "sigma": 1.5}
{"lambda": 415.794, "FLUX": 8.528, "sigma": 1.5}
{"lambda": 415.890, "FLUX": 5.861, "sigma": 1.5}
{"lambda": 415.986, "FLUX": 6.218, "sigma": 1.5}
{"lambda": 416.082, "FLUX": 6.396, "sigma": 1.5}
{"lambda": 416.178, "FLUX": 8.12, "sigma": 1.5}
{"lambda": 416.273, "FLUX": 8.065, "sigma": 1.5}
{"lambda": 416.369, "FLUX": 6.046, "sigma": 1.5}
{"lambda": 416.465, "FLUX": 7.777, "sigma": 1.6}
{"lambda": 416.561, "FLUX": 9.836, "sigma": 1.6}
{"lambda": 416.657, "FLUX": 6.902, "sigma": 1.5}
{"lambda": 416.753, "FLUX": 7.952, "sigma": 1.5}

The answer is 0.37 nm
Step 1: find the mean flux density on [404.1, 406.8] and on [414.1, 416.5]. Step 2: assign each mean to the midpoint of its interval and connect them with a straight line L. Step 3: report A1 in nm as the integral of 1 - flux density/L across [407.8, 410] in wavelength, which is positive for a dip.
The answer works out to 0.32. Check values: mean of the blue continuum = 8.89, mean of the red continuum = 7.74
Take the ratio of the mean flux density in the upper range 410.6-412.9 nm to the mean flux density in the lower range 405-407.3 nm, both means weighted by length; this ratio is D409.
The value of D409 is 0.89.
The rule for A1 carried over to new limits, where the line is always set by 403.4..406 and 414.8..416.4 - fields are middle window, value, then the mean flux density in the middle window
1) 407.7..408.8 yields 0.078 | 7.94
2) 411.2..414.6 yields -0.347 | 8.47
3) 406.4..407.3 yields -0.064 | 9.42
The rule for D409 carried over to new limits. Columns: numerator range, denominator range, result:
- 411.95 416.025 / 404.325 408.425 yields 0.96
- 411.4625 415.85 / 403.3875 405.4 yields 0.90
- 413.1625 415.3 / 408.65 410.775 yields 1.11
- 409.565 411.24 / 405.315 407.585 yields 0.86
